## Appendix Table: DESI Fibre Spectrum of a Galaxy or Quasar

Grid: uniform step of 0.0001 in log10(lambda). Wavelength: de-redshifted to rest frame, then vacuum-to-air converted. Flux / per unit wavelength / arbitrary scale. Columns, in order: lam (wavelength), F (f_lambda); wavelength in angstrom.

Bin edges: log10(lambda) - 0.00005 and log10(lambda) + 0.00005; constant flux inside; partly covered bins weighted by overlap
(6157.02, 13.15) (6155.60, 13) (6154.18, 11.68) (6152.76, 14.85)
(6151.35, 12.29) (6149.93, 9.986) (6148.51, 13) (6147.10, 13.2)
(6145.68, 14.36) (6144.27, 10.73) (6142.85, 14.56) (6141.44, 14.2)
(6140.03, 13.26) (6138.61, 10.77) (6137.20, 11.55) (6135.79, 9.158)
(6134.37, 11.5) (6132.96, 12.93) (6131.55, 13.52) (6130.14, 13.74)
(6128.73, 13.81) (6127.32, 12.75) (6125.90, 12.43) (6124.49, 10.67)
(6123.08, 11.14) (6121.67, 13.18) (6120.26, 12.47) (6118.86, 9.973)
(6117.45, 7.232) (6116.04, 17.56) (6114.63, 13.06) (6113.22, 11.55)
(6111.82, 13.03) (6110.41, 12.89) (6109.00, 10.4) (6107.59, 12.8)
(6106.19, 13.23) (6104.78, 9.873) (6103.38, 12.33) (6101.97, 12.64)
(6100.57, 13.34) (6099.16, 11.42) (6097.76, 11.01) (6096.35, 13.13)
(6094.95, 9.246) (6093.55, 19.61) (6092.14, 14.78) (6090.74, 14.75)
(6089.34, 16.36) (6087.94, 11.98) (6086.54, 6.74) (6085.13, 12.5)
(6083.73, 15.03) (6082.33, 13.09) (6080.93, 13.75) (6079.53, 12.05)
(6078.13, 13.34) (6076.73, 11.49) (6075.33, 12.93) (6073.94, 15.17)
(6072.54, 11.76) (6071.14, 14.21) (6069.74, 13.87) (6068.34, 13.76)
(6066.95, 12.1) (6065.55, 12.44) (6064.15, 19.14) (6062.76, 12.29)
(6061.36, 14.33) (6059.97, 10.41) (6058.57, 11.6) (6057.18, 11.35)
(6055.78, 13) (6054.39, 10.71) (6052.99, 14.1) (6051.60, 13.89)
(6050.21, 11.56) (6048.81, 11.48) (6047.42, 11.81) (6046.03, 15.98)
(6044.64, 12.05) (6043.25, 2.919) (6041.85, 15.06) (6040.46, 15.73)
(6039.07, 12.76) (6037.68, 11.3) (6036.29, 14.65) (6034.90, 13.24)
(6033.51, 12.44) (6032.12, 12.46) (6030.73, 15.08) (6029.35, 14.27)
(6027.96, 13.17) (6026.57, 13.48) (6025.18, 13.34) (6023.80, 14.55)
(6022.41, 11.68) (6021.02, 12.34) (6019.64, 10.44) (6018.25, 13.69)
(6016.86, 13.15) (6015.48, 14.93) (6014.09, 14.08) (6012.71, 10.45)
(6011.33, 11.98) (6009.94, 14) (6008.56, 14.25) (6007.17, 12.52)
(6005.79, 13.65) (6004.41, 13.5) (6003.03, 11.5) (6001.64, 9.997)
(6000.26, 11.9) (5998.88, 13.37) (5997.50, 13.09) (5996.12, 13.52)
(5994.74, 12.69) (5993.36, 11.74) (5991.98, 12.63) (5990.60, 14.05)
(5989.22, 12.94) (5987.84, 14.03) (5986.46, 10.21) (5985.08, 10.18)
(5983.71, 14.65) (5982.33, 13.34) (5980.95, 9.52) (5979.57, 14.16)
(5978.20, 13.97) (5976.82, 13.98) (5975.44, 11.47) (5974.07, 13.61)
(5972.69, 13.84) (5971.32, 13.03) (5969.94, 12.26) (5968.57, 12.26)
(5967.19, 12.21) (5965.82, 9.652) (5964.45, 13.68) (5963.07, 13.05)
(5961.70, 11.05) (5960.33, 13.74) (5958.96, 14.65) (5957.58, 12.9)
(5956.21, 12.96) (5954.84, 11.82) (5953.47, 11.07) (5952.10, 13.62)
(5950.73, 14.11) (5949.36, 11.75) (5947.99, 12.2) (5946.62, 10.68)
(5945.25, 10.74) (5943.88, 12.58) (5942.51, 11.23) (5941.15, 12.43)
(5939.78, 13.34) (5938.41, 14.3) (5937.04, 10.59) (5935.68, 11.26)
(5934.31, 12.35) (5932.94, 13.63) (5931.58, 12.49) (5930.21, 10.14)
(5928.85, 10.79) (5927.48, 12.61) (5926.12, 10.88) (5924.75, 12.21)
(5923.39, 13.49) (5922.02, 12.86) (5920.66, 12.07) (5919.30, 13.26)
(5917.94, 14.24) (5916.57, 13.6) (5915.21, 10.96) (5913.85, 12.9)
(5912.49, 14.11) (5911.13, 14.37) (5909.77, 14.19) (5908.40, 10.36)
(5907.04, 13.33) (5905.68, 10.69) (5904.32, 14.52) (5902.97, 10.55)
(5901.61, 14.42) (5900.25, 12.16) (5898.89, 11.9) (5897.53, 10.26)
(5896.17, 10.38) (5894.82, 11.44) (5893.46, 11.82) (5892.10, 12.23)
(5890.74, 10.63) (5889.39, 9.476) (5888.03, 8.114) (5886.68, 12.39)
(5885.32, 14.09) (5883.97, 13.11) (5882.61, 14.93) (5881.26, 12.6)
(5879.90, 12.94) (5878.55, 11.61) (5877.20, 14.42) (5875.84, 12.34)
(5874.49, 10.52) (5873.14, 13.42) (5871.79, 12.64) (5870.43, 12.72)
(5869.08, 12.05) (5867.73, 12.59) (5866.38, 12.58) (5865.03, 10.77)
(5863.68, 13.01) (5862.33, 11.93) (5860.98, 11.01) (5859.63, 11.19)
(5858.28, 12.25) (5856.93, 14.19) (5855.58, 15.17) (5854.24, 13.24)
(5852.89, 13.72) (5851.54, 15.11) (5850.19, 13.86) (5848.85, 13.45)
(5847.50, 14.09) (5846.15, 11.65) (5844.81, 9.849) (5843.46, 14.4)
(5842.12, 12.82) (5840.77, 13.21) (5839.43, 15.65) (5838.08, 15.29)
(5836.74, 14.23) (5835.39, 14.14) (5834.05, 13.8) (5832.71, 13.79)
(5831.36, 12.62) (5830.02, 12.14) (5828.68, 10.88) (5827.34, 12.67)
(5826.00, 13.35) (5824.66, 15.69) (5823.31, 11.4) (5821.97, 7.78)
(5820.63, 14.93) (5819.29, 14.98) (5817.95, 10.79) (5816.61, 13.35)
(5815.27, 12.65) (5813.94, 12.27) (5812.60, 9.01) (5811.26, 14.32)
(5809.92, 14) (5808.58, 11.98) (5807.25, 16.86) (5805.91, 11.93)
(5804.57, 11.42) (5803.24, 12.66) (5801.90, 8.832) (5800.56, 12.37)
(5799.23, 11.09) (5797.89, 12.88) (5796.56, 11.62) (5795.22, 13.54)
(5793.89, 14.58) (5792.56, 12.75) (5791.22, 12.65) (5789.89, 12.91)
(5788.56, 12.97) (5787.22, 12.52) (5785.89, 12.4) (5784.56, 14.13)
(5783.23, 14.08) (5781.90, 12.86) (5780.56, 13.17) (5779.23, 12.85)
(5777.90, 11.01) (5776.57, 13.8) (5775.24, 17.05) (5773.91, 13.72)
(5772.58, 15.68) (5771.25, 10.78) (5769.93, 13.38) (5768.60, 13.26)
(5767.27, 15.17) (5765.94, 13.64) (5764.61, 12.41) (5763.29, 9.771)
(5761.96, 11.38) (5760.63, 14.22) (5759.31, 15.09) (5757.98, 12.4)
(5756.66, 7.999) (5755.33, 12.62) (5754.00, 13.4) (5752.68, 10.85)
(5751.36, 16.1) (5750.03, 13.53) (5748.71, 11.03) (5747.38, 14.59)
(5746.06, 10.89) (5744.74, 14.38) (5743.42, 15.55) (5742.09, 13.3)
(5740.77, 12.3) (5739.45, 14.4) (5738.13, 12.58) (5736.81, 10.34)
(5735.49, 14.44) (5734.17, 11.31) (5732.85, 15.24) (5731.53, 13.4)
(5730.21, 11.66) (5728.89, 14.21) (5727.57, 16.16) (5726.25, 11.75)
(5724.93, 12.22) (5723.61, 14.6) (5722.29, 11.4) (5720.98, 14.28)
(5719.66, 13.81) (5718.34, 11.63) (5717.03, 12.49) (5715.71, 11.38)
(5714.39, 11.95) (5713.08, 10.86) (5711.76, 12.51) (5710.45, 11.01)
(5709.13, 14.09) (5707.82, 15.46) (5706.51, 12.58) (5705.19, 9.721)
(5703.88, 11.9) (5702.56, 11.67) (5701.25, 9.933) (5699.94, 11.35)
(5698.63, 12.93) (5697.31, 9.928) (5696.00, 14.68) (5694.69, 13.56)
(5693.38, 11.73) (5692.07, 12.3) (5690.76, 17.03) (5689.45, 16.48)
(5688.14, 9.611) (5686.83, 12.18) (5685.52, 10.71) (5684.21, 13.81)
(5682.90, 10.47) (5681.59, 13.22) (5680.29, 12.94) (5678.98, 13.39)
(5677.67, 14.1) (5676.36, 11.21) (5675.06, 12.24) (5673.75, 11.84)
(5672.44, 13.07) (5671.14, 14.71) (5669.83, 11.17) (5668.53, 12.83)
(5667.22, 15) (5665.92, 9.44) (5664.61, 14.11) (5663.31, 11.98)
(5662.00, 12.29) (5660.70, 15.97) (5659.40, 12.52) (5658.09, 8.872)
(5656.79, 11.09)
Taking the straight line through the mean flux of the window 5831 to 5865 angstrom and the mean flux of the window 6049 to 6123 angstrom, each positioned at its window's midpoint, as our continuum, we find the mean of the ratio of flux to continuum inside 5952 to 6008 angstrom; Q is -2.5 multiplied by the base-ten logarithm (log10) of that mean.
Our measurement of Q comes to 0.03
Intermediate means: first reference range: 13.3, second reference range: 12.8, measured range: 12.6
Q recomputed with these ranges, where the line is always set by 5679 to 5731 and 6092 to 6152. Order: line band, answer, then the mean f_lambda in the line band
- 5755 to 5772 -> 0.01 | 12.5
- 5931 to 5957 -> 0.02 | 12.3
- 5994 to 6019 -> -0.04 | 12.9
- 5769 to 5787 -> -0.07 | 13.4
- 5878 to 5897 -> 0.06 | 11.8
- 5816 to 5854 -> -0.06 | 13.2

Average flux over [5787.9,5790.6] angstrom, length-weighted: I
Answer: 13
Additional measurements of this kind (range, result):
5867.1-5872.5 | 12.5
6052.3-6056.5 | 12.6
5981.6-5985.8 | 12.7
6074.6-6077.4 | 12.3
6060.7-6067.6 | 14.1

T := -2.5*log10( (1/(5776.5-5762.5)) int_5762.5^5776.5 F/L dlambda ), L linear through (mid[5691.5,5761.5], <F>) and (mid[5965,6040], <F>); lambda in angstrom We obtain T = -0.063 mag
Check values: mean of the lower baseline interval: 12.7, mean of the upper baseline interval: 12.8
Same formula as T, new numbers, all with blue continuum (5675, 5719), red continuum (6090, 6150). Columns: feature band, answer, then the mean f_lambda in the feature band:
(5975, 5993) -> -0.02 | 12.7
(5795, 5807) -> 0.04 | 11.9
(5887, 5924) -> 0.03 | 12.2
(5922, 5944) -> 0.03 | 12.2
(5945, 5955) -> 0.04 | 12.1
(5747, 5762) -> -0.03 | 12.8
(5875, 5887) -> -0.06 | 13.1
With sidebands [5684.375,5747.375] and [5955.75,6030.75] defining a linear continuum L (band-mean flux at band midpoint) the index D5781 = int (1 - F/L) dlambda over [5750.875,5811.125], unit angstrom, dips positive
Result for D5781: -0.67 angstrom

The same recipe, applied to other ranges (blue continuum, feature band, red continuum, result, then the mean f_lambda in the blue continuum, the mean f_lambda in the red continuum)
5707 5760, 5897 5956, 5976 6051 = 2.1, 12.9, 12.8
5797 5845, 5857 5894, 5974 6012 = 1.8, 12.8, 12.7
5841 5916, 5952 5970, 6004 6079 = 0.4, 12.5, 13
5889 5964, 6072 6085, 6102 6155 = -0.9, 12.3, 12.3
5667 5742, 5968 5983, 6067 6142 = -0.3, 12.7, 12.6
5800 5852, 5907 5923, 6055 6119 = -0.2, 12.9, 12.8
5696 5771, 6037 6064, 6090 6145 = 0.3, 12.7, 12.5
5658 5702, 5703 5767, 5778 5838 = -0.5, 12.6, 12.8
